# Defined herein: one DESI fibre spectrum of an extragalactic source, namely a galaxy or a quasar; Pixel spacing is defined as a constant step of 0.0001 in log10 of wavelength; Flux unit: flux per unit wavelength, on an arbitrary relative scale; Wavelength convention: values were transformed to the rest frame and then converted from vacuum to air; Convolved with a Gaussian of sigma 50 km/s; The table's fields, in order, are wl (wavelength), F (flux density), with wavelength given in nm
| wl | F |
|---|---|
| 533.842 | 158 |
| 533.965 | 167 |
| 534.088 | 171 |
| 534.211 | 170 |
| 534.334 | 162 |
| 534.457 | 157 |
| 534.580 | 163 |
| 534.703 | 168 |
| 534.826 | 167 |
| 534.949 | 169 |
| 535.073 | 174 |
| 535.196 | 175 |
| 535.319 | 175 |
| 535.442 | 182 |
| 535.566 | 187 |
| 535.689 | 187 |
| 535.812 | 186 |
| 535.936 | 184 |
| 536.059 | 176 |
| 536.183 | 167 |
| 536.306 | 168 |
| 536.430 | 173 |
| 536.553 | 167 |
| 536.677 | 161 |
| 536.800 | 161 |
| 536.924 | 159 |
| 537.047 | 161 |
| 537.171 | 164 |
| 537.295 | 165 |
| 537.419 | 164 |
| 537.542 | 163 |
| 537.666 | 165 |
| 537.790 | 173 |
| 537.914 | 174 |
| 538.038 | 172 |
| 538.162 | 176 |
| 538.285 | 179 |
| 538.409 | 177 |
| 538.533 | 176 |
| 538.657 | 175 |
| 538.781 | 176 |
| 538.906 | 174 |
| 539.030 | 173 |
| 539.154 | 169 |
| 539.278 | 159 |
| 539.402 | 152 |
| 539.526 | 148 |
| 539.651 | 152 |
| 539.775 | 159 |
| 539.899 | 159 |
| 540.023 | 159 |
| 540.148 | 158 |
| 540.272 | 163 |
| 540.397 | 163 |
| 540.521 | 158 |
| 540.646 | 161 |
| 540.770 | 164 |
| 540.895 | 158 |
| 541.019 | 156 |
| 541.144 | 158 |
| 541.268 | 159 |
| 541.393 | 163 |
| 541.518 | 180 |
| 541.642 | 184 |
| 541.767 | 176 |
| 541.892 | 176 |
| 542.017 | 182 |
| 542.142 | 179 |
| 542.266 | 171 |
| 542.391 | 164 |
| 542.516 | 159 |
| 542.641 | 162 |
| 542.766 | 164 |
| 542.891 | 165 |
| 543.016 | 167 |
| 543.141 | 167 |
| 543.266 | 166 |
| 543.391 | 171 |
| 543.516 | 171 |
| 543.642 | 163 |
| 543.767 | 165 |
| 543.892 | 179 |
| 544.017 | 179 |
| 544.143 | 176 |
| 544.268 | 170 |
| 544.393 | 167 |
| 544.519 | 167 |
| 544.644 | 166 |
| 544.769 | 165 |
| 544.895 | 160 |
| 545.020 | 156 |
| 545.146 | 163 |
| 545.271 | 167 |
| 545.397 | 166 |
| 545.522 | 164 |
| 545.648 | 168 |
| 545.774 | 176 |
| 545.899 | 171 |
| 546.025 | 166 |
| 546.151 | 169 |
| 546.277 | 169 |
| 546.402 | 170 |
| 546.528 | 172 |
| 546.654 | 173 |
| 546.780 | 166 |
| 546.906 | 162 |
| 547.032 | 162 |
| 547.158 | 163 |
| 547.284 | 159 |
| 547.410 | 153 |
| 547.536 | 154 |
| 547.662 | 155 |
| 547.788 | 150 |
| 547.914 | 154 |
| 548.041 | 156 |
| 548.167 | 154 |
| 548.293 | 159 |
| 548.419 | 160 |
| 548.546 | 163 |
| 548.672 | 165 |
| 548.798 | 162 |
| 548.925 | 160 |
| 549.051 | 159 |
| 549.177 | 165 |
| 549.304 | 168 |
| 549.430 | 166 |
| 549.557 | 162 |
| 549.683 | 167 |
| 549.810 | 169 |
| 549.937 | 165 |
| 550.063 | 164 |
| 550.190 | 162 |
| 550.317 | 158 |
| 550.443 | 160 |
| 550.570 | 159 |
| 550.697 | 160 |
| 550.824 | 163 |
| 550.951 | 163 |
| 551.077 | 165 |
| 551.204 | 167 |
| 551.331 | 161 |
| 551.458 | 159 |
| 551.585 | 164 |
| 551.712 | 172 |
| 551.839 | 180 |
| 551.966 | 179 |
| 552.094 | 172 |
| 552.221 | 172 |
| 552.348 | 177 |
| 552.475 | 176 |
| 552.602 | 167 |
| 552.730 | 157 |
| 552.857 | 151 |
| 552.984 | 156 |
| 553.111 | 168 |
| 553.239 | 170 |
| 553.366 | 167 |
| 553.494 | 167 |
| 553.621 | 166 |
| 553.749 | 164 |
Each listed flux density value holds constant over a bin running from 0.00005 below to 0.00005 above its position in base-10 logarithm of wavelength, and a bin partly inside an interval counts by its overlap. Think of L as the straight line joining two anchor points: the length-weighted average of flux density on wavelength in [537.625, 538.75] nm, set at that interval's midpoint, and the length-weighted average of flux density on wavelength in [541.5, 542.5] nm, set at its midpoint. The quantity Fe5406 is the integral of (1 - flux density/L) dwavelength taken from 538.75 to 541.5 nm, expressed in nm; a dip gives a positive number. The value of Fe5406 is 0.22 nm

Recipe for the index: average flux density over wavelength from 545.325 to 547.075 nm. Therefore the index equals 168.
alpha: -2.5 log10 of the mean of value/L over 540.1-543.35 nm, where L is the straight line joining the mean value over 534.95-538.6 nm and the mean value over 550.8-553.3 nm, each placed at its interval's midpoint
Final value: 0.026 mag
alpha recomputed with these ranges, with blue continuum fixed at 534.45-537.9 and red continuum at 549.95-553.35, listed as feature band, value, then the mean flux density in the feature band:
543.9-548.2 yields 0.02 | 165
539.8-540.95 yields 0.06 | 160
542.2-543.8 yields 0.02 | 166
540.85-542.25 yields -0.01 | 170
